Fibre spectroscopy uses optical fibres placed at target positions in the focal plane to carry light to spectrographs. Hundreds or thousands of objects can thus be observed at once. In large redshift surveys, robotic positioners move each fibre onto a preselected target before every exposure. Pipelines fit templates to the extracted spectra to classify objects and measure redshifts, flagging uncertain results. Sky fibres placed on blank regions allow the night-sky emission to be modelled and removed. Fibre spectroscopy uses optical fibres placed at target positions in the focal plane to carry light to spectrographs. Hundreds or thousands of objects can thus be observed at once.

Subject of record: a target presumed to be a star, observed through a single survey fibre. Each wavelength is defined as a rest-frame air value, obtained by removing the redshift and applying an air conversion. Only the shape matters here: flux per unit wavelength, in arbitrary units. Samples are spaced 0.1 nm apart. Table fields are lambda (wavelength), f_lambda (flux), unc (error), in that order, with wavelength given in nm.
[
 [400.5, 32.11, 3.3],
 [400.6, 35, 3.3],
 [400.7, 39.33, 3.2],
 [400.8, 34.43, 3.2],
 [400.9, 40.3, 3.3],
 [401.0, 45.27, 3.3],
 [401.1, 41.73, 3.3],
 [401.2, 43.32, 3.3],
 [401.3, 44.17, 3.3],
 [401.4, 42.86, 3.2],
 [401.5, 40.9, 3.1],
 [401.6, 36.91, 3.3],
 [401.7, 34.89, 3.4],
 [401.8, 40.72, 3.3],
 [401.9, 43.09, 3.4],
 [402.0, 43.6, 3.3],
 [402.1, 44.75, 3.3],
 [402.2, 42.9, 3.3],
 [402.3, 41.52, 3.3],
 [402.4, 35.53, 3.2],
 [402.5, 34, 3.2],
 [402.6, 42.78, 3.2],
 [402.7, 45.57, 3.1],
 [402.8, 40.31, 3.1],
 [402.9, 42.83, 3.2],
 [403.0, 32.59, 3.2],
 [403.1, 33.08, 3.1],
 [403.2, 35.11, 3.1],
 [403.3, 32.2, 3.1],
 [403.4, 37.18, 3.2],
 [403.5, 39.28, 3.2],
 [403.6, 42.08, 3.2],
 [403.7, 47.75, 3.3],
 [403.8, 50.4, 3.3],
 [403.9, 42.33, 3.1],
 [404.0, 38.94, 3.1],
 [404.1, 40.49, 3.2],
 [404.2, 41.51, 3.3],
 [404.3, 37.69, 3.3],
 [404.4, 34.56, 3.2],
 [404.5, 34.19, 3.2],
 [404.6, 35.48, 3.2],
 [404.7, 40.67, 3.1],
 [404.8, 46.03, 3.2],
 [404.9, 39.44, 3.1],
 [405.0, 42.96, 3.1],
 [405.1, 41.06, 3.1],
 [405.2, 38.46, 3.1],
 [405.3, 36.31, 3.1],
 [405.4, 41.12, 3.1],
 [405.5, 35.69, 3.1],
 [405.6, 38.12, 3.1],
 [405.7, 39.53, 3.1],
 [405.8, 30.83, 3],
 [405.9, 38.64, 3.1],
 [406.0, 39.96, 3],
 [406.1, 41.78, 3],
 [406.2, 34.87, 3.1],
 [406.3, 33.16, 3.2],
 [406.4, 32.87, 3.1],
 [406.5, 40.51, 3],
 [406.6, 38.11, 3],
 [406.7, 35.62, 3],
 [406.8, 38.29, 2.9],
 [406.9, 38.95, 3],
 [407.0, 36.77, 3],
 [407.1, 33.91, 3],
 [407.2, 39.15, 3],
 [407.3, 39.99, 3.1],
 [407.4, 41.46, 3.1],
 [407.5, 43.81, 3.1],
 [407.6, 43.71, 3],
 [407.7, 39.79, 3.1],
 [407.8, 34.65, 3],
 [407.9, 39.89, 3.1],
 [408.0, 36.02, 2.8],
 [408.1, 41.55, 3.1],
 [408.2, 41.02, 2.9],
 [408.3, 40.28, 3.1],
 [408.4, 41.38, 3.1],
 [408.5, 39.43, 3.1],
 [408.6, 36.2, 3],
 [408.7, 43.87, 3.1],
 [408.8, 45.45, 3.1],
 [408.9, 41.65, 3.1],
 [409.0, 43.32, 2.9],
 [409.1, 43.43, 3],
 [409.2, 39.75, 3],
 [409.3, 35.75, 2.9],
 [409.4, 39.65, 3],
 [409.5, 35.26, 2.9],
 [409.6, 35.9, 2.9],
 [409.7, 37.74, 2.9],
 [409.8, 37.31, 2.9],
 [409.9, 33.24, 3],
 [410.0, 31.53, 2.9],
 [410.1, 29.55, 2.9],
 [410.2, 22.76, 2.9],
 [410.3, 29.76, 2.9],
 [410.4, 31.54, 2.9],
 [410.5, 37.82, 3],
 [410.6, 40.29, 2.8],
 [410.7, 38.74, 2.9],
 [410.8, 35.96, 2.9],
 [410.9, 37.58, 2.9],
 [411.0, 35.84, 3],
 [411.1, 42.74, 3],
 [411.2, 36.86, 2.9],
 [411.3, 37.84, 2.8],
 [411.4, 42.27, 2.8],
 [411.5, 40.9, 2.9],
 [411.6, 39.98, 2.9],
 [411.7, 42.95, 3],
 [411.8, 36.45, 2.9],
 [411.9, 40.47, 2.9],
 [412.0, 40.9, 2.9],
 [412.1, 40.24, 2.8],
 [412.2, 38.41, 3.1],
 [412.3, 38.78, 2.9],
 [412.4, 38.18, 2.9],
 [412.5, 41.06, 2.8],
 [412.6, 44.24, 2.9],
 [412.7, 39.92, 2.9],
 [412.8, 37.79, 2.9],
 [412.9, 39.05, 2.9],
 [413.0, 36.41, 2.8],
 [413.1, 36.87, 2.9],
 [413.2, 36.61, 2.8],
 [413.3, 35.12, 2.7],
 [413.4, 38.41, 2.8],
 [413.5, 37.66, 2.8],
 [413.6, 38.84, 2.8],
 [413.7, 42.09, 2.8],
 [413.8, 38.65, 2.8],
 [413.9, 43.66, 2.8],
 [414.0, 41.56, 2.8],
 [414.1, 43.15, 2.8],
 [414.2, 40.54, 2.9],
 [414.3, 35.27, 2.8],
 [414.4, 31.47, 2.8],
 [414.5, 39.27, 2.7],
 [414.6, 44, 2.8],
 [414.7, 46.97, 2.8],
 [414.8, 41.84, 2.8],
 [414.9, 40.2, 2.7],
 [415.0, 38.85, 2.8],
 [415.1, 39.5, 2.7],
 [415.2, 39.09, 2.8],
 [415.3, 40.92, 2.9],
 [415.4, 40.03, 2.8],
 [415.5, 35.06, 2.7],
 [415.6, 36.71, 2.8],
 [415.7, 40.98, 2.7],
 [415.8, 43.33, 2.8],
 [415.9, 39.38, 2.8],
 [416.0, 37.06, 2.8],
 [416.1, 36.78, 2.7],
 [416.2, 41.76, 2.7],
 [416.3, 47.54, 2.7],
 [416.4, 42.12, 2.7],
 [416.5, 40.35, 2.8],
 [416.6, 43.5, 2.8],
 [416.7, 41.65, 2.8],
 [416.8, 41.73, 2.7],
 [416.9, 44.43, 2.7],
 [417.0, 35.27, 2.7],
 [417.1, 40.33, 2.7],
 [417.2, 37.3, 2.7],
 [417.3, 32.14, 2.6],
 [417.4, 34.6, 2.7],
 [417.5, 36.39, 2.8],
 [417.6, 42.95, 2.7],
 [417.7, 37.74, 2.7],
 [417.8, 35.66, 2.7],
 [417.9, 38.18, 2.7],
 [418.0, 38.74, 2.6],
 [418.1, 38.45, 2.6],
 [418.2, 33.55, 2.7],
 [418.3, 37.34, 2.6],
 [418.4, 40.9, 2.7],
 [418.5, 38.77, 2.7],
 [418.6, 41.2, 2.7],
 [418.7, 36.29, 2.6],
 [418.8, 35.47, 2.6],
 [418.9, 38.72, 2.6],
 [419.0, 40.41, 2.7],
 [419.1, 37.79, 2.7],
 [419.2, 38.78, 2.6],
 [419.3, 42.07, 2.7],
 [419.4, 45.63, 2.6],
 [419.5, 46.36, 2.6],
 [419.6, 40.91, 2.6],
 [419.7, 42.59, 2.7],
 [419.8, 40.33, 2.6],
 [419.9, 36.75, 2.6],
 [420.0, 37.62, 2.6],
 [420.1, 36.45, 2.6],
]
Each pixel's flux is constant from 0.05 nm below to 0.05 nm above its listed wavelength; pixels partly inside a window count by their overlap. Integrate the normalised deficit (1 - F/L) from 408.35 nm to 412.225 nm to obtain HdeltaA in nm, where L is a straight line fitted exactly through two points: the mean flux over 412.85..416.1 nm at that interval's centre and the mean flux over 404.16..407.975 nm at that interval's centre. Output 0.087 nm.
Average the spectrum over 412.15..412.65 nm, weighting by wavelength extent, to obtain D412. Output 40.1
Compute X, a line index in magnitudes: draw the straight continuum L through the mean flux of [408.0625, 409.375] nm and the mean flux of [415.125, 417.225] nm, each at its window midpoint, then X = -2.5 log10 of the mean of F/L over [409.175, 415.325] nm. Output 0.07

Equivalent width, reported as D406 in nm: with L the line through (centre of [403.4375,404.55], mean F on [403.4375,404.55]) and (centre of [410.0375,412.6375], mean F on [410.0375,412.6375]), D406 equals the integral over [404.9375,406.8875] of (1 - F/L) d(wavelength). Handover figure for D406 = 0.11 nm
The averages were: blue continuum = 40.8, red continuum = 37.7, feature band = 37.8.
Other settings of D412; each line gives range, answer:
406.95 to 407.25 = 36.6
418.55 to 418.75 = 38.7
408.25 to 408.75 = 40.2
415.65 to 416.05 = 40.2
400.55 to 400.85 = 36.3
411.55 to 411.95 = 40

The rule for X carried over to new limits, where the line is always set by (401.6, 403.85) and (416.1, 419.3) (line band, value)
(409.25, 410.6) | 0.17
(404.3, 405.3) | 0.02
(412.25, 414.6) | 0.01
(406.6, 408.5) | 0.01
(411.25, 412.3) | -0.01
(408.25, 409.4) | -0.03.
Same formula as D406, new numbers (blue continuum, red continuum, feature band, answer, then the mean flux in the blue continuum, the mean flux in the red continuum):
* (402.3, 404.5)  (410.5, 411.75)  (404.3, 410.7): 0.21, 39.3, 39.3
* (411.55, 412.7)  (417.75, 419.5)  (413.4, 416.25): -0.01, 40.1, 38.9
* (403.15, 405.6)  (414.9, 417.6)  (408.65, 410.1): 0.04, 39.6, 39.6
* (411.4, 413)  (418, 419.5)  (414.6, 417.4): -0.05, 39.9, 39.2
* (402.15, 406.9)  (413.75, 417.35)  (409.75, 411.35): 0.18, 38.8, 40.1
